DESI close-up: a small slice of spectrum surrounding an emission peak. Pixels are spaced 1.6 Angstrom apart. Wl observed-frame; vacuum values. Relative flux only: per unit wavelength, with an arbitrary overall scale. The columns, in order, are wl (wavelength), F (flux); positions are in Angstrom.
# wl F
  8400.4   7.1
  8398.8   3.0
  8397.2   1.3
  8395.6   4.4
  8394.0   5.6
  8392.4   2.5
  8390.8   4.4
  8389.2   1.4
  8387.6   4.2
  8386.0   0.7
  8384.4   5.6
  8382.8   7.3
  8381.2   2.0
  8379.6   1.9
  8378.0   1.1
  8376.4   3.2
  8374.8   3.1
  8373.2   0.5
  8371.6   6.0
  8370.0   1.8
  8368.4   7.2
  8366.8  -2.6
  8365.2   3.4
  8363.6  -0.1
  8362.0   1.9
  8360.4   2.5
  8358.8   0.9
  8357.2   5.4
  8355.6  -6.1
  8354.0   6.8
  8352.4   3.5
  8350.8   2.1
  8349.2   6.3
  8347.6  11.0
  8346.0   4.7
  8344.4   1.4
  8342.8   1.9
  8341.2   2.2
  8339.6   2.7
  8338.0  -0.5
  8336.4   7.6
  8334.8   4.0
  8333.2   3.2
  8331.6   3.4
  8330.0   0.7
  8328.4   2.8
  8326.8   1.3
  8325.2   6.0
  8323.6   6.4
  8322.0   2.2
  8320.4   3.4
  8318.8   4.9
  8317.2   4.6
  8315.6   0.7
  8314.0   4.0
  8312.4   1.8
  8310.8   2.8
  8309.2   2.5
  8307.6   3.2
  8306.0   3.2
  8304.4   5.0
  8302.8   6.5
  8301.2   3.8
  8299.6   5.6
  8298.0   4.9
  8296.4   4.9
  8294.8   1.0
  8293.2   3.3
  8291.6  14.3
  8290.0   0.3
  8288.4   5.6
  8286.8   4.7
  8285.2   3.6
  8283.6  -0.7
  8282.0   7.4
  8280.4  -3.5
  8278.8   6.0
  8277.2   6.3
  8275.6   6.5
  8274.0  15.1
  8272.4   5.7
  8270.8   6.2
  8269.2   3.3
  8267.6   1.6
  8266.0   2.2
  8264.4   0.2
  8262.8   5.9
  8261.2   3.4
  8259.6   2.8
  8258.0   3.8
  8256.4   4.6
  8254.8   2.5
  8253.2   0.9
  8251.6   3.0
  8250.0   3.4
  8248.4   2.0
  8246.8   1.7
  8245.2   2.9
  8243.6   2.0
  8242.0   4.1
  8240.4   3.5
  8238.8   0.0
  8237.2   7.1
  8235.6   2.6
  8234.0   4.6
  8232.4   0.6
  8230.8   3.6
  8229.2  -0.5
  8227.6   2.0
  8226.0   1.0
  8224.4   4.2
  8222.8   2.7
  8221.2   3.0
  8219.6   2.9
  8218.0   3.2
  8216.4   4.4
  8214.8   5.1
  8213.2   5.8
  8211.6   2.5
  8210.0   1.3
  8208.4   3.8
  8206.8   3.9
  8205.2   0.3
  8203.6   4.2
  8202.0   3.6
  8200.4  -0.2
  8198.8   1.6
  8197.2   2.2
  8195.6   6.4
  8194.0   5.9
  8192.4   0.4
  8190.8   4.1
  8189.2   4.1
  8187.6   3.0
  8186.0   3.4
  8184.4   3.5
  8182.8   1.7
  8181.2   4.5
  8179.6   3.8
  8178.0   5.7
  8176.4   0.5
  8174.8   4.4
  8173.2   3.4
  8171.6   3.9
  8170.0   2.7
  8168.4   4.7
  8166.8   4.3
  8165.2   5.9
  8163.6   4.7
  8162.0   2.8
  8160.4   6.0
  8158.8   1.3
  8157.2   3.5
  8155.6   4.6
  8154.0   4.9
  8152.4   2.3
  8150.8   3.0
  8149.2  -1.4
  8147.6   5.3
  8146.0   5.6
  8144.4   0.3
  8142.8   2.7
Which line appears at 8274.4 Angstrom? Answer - H-gamma 4340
